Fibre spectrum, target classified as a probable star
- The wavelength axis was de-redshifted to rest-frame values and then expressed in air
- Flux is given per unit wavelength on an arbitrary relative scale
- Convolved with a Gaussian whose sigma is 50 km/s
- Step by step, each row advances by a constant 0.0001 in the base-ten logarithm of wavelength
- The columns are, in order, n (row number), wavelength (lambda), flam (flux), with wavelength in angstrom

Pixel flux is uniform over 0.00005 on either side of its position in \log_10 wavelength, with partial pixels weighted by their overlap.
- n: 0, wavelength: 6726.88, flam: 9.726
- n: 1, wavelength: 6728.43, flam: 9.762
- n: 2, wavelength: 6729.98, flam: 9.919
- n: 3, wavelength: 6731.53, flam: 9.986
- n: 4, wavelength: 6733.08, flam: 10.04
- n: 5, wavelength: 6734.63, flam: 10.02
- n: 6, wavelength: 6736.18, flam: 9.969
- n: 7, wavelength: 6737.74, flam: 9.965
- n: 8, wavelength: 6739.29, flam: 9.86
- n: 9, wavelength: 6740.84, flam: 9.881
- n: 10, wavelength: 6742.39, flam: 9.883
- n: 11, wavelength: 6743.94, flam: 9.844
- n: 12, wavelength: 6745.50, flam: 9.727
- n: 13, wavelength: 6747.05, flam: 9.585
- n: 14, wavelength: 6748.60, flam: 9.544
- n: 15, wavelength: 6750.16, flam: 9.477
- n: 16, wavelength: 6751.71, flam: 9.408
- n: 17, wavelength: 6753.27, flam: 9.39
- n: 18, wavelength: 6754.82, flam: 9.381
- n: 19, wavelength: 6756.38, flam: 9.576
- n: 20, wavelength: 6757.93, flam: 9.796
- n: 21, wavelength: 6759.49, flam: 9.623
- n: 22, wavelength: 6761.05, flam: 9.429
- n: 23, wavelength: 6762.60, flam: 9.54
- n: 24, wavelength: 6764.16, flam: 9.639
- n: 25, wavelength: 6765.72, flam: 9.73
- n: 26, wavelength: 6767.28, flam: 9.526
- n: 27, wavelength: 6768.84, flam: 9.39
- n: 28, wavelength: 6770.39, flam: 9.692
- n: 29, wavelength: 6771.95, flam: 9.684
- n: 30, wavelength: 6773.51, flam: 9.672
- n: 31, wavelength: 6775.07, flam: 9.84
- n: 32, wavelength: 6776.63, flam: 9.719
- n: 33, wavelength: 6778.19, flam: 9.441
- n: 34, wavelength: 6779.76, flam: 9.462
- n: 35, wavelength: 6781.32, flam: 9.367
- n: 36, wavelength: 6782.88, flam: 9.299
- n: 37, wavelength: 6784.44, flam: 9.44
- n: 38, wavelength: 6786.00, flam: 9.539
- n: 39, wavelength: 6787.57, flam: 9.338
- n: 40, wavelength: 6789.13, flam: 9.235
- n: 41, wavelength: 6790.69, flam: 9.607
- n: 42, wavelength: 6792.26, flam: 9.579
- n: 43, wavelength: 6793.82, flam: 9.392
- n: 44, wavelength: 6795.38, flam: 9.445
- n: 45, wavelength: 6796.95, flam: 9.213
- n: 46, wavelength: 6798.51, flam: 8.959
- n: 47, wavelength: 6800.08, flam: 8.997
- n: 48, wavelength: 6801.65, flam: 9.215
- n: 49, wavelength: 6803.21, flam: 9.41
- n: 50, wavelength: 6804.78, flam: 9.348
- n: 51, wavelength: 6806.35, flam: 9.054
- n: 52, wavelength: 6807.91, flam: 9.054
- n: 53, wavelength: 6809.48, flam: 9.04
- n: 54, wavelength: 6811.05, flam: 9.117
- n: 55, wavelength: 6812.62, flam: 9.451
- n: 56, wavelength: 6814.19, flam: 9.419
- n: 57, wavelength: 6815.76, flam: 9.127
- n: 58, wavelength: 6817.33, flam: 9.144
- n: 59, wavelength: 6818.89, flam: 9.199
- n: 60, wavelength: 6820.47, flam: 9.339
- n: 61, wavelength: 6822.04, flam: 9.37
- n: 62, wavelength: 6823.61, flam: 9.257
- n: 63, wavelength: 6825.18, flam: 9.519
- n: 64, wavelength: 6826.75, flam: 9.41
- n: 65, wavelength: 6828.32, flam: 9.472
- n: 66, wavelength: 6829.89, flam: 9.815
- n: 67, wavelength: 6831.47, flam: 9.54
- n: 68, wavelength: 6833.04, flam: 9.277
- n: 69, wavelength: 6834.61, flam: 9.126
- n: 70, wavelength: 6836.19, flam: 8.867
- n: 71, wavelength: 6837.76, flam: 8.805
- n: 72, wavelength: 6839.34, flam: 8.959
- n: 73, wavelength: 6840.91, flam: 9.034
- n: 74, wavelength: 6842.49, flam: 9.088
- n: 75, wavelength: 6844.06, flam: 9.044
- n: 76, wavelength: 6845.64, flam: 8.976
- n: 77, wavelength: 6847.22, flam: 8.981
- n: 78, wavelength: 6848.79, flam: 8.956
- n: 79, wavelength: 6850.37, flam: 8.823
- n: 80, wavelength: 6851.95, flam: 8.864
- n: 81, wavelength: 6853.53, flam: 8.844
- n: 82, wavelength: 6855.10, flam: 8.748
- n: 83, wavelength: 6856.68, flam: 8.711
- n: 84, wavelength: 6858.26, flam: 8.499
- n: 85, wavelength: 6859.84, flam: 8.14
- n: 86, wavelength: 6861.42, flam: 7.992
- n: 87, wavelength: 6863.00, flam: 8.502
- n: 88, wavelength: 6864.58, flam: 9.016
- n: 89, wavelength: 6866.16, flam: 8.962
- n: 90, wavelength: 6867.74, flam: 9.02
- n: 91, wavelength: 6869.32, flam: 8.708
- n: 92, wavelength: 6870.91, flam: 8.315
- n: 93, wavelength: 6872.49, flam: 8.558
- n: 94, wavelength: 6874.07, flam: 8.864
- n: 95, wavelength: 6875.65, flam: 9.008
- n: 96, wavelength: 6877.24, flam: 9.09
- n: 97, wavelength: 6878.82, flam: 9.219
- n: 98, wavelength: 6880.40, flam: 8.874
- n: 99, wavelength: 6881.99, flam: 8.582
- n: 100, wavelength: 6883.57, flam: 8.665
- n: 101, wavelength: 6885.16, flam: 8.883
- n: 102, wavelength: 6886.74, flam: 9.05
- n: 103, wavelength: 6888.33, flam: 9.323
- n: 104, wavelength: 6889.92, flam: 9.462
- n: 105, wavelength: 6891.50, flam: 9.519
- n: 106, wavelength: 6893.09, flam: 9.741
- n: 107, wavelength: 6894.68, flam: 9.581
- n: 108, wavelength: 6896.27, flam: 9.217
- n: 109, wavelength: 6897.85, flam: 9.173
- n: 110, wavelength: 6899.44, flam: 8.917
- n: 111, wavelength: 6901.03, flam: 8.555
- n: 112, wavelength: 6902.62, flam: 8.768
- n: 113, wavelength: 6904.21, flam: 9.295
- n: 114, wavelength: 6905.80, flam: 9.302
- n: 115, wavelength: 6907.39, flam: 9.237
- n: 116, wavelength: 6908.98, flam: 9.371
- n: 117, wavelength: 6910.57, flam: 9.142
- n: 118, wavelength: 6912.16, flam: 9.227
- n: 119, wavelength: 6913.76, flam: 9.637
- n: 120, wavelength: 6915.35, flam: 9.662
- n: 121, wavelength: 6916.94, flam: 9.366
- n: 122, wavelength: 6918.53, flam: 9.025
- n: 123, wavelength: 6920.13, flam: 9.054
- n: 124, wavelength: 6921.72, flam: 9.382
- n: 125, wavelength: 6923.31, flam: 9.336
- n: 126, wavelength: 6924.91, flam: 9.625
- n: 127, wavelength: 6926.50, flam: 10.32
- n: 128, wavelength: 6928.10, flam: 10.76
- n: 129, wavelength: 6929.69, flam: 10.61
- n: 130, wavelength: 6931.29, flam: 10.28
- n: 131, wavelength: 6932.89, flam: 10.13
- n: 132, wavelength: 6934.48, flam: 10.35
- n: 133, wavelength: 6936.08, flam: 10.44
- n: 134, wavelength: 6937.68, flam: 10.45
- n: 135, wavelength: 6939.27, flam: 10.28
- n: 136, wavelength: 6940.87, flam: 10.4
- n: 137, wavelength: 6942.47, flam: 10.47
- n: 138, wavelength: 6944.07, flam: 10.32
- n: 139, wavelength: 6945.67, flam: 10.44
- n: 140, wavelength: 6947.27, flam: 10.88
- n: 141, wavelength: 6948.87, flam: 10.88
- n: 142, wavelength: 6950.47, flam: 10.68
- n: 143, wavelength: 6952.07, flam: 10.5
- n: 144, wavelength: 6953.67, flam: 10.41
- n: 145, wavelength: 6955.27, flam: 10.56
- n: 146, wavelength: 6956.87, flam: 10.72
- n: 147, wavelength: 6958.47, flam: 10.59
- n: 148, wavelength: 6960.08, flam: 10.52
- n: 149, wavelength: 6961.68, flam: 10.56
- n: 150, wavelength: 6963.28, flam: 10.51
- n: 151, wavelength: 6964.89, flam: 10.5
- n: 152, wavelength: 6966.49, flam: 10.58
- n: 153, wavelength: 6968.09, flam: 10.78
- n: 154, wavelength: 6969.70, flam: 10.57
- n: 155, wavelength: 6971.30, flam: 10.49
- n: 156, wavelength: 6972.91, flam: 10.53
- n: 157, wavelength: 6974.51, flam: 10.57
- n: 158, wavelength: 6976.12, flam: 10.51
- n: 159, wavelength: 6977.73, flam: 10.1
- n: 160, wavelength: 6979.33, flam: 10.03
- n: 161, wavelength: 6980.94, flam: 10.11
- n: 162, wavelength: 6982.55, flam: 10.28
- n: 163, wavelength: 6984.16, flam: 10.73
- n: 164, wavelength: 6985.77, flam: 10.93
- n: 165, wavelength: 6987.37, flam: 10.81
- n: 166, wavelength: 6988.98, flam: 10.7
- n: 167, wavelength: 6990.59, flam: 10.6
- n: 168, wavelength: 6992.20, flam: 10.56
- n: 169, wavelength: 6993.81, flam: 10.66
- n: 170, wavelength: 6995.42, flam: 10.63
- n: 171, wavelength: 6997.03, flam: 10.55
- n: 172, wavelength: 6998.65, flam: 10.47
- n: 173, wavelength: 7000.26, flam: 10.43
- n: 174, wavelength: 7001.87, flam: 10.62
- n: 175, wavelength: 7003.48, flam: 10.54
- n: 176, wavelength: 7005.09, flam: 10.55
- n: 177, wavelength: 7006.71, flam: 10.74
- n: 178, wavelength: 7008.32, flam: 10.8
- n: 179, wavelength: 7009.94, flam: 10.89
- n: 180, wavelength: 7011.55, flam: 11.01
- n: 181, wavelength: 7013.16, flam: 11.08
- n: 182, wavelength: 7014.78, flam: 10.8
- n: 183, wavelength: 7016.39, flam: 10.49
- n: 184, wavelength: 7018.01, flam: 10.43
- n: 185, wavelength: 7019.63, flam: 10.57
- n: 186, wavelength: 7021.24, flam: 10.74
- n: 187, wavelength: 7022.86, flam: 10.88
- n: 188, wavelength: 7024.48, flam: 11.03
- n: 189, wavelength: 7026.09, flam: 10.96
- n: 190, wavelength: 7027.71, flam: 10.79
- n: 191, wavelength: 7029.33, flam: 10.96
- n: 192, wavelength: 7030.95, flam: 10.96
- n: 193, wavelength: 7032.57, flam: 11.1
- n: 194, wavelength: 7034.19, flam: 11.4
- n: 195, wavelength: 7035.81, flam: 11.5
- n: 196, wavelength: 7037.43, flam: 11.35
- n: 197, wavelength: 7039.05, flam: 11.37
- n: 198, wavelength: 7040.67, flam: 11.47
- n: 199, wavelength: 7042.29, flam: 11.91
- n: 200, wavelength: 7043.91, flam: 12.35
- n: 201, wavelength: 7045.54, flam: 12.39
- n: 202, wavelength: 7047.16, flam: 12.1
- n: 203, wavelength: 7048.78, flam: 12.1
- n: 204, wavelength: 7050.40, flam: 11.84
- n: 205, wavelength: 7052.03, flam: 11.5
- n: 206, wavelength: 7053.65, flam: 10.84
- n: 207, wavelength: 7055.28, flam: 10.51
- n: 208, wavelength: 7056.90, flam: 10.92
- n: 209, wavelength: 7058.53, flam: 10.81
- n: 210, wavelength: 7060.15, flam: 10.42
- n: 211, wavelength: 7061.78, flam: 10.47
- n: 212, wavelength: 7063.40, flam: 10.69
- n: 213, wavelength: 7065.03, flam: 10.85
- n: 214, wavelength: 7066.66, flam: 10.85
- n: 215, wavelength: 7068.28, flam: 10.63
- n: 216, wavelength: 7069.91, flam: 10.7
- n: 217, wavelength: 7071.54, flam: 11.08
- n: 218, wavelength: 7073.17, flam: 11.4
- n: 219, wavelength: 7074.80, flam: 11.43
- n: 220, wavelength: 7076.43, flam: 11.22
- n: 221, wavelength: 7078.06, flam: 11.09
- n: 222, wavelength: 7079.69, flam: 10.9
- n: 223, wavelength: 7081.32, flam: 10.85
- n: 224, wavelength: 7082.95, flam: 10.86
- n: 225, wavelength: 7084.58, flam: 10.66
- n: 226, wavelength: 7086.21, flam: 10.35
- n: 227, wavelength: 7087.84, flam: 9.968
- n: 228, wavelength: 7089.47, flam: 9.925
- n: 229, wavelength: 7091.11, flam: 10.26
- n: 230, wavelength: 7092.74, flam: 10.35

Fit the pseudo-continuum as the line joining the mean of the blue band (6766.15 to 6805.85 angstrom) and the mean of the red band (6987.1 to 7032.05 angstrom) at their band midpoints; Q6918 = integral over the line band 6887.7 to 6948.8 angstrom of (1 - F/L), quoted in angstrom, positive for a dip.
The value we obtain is 2.8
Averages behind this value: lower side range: 9.43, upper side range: 10.7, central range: 9.73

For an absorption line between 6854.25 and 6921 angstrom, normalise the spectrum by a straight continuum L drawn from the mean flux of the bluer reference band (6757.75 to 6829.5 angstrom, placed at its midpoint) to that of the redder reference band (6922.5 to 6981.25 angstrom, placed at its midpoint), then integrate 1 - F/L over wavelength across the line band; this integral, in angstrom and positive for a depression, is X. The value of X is 6.8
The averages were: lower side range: 9.4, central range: 9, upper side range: 10.4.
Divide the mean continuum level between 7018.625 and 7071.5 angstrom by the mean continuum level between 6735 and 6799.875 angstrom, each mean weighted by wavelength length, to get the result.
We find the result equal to 1.17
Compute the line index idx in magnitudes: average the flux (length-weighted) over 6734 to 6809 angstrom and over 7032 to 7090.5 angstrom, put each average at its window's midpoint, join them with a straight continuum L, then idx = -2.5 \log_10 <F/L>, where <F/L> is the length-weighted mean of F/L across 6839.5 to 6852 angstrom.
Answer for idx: 0.11 mag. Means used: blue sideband 9.52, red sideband 11.1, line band 8.98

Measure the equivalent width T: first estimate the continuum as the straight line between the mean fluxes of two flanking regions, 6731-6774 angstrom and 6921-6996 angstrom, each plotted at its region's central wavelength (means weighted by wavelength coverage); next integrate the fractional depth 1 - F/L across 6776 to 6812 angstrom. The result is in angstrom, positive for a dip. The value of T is 1.9 angstrom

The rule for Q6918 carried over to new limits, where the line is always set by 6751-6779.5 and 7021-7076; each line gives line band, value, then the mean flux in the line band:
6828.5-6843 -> 1.16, 9.18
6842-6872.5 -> 4.11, 8.74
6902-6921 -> 2.09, 9.26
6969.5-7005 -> 1.05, 10.5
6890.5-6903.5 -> 1.43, 9.19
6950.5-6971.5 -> 0.24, 10.6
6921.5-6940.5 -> 0.59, 10.2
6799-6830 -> 1.84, 9.27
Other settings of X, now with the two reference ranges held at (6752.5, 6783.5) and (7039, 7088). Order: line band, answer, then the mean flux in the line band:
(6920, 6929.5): 0.50 angstrom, 9.86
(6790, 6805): 0.62 angstrom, 9.31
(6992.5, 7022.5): 0.44 angstrom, 10.7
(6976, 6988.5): 0.30 angstrom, 10.4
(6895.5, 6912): 1.89 angstrom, 9.11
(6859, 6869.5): 1.52 angstrom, 8.62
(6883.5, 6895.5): 1.05 angstrom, 9.31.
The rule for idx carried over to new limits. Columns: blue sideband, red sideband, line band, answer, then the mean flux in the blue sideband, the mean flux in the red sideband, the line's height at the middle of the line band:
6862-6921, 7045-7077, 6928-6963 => -0.08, 9.08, 11.1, 9.73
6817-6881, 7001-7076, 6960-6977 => -0.03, 8.97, 11.1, 10.3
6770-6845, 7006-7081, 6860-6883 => 0.12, 9.32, 11.1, 9.8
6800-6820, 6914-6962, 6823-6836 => -0.01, 9.21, 10.2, 9.36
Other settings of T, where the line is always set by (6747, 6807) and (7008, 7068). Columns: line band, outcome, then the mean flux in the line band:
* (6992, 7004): 0.3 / 10.6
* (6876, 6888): 1.4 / 8.93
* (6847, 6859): 1.4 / 8.8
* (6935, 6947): 0.1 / 10.4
